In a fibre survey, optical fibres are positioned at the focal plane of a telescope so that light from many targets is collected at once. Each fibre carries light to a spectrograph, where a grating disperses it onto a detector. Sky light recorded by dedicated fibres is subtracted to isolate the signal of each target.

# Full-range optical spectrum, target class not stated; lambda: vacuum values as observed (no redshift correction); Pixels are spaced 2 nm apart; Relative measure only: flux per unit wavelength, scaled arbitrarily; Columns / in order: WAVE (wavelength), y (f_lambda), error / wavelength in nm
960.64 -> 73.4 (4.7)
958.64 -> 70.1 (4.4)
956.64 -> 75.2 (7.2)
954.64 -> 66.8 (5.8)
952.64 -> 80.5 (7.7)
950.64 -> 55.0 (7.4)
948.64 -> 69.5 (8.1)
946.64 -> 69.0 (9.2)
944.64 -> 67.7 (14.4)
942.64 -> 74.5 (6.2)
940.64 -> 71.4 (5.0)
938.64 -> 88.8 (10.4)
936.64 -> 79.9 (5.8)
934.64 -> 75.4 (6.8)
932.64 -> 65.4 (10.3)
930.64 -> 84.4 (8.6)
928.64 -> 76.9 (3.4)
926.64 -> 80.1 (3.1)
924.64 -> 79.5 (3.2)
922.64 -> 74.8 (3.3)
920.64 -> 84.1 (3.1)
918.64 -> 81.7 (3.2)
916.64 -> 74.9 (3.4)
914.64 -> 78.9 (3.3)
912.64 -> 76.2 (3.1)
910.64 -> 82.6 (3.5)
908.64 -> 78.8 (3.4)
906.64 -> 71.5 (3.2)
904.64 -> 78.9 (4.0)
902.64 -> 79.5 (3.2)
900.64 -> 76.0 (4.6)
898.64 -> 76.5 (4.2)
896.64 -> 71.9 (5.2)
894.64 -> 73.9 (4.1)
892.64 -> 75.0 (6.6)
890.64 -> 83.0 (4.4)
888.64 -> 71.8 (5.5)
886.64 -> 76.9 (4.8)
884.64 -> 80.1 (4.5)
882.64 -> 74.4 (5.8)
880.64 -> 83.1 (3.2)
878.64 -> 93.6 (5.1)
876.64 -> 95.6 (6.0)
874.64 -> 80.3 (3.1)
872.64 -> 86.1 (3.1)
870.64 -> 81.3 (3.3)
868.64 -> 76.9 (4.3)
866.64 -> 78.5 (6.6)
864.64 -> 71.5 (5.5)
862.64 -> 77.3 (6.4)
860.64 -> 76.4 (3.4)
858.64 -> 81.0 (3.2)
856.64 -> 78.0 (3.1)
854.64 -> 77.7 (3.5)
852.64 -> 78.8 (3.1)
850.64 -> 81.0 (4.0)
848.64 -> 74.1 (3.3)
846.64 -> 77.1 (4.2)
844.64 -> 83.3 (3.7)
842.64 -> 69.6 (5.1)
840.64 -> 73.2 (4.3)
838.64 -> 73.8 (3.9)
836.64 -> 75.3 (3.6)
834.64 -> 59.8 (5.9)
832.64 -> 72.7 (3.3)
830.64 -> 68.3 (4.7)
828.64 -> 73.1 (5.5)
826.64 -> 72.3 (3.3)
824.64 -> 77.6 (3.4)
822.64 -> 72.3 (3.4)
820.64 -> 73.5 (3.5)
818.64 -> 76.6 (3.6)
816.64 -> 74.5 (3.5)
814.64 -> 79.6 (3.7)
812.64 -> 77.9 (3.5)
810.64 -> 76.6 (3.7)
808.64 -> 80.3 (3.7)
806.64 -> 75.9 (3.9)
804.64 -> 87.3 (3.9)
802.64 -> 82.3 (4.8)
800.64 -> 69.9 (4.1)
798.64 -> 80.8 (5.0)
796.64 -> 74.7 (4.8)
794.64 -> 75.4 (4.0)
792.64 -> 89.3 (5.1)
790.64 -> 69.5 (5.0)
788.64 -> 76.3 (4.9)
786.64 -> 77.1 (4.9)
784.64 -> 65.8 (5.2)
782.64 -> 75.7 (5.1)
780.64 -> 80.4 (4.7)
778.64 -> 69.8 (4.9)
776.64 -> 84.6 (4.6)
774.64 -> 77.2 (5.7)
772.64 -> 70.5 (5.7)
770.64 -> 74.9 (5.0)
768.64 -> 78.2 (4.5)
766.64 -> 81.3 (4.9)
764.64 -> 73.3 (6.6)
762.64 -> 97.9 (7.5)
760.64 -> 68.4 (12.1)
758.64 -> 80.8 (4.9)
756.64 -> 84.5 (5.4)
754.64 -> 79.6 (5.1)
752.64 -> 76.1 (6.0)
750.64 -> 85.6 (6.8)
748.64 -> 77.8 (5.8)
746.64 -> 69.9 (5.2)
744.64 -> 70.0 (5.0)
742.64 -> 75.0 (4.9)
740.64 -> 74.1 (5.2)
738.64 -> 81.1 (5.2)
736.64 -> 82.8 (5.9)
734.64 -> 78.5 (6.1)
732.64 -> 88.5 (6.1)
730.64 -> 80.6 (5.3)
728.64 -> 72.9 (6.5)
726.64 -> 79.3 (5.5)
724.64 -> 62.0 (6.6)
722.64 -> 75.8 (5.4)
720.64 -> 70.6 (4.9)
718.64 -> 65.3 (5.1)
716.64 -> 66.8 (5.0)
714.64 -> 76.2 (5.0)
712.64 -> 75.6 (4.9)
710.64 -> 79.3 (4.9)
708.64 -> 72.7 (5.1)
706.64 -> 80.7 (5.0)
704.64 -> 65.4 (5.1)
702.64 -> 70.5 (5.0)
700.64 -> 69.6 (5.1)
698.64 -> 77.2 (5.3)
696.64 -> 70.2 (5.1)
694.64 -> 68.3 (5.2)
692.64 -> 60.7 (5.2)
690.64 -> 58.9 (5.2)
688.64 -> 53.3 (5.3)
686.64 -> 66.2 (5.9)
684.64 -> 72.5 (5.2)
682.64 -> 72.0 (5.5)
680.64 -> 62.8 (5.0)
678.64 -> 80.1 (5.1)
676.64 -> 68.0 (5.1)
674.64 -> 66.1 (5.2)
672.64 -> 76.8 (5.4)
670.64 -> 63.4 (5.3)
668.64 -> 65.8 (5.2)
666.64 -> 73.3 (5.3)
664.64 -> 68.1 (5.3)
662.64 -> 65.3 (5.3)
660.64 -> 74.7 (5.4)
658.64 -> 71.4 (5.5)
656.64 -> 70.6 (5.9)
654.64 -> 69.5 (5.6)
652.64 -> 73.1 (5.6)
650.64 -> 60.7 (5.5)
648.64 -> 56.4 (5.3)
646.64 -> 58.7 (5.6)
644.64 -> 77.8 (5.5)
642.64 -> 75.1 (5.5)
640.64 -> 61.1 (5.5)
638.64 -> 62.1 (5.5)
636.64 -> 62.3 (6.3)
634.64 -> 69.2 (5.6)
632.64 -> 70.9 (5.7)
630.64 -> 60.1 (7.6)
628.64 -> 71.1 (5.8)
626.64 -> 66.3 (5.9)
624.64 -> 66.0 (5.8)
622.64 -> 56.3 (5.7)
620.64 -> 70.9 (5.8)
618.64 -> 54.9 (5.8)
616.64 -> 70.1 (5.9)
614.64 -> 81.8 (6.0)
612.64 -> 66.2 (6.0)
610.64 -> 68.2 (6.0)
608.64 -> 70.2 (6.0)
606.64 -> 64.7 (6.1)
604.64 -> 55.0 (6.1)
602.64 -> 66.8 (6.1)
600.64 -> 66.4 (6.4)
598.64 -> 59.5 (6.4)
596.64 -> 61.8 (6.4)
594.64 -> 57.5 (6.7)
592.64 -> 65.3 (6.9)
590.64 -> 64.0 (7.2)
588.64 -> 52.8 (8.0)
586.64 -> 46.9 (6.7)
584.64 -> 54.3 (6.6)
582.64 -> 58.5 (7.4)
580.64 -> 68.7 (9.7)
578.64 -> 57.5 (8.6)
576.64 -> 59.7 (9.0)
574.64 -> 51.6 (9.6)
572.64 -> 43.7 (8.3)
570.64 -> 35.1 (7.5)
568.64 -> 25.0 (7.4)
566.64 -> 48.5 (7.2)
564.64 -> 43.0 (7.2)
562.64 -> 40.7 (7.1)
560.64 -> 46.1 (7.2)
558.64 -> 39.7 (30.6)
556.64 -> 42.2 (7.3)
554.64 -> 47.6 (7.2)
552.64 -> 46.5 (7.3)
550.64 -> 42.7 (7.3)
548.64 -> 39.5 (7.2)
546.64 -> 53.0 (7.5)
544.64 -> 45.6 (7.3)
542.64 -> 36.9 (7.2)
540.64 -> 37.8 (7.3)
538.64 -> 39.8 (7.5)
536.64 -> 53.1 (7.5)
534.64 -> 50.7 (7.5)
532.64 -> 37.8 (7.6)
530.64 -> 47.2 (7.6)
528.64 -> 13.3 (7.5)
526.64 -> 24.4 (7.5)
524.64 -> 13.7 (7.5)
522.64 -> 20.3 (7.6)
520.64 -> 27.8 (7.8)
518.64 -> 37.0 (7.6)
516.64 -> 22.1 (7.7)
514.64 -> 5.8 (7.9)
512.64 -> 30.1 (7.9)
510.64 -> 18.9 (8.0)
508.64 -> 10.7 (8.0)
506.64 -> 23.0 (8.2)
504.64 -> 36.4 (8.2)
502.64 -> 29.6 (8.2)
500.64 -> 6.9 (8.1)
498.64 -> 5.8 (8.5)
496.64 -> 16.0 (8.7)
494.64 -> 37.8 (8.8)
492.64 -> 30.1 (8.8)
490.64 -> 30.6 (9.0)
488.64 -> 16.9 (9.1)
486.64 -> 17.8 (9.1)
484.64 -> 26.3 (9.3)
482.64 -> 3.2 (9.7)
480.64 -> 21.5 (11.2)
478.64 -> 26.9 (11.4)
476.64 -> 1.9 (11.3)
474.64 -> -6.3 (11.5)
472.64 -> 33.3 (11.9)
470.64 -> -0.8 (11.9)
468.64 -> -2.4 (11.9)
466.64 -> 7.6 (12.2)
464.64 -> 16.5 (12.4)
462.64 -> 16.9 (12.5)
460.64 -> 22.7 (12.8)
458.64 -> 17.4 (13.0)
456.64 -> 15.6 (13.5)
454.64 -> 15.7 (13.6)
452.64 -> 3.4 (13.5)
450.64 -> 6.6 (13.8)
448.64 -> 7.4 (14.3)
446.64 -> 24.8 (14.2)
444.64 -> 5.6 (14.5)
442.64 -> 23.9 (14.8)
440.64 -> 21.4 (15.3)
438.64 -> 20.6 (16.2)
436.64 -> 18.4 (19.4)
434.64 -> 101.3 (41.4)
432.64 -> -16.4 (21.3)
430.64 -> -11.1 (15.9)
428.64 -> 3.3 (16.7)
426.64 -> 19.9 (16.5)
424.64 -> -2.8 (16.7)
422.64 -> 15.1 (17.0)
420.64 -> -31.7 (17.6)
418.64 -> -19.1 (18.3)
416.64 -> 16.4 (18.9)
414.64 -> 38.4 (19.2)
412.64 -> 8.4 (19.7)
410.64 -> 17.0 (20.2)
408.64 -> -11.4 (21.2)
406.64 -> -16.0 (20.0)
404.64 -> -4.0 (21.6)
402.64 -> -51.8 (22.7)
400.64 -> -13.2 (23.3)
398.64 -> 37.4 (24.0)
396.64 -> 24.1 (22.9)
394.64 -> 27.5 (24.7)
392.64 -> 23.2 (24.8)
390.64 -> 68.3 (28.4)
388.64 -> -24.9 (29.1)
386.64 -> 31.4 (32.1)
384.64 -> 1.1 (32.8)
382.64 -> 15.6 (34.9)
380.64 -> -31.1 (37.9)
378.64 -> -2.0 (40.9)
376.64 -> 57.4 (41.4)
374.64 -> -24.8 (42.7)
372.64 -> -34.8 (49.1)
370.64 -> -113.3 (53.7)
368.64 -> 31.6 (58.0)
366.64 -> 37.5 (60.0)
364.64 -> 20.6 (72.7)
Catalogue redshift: 0.33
